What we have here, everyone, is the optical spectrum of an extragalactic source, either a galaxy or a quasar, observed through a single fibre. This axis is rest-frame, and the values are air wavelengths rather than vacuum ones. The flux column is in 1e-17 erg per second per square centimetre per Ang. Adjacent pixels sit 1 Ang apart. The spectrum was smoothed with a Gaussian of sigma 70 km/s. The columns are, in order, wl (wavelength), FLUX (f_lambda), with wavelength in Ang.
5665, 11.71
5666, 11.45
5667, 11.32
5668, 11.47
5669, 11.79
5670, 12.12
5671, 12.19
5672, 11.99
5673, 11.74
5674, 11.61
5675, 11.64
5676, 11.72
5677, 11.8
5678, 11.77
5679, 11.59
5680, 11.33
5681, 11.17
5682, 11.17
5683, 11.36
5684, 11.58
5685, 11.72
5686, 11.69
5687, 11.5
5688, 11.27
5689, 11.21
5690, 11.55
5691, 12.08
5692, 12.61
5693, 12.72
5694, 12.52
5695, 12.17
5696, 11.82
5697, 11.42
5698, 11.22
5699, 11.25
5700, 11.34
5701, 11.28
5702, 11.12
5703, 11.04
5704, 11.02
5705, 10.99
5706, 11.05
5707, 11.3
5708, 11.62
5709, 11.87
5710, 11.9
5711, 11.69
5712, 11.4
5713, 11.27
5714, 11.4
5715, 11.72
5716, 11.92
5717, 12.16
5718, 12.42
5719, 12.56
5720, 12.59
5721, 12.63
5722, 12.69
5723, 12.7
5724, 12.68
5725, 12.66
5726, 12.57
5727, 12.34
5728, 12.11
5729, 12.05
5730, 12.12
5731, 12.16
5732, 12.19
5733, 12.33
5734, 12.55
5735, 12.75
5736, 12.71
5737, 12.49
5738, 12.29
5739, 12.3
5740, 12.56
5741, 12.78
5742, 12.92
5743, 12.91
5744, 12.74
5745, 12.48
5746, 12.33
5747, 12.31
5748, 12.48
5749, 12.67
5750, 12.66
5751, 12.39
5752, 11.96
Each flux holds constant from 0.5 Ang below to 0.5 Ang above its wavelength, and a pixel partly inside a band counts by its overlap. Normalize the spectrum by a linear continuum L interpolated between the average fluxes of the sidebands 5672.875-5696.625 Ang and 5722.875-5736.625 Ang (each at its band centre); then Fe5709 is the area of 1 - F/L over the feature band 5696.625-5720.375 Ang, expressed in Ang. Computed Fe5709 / 1.04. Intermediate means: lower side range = 11.7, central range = 11.6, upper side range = 12.4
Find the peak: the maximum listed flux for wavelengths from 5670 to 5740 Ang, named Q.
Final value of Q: 12.75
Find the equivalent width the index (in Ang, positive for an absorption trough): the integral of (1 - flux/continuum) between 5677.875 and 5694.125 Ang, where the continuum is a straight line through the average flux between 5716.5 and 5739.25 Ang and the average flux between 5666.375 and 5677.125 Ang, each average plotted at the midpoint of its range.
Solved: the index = 0.3 Ang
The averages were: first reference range 11.8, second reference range 12.4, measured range 11.7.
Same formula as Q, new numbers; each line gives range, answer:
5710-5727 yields 12.7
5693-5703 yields 12.72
